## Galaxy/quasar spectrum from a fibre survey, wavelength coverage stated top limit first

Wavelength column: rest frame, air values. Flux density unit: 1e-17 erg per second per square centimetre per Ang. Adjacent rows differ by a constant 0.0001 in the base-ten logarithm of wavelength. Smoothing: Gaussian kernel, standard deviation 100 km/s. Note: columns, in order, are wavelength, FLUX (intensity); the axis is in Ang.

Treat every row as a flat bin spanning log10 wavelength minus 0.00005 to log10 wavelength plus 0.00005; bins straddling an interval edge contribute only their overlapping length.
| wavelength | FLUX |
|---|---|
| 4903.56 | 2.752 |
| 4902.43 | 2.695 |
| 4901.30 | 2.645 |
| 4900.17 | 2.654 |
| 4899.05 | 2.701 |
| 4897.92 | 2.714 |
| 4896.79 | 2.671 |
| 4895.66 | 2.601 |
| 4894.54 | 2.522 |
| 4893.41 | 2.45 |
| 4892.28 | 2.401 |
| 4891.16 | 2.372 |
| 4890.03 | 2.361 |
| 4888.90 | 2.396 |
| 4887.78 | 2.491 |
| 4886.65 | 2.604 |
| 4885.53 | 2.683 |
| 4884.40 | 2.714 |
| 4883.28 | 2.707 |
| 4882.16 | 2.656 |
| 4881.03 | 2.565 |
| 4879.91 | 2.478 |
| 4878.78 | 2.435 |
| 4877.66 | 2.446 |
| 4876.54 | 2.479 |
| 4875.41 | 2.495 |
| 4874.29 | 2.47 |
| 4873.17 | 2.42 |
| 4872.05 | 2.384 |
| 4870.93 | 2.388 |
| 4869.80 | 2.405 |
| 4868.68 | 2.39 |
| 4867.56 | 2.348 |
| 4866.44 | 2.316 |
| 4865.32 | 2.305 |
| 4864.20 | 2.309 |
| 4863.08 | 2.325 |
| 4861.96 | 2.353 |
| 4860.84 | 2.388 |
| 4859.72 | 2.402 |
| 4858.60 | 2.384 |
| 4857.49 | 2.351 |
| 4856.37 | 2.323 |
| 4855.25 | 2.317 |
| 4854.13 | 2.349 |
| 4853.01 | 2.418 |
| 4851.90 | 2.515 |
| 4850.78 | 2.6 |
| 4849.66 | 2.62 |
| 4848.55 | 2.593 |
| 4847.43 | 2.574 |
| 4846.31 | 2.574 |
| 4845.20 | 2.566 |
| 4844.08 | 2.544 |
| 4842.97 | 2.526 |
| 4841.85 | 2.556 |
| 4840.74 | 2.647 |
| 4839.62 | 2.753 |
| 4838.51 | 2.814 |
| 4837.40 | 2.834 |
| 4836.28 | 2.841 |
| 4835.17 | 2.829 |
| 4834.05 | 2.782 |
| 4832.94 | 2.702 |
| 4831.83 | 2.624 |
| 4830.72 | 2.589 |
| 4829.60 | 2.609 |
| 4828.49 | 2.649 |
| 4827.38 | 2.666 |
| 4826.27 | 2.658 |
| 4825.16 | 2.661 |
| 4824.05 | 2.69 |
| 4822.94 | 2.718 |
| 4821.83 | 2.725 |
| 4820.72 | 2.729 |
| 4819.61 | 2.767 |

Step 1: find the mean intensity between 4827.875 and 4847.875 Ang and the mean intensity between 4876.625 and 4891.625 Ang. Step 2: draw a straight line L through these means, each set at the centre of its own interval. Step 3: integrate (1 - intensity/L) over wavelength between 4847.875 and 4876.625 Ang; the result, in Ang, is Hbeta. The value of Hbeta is 2.1 Ang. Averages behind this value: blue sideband 2.67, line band 2.41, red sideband 2.53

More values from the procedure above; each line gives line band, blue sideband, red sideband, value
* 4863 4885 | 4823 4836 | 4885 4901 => 1.1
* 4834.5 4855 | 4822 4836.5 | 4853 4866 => -0.8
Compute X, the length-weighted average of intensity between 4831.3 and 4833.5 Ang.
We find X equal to 2.67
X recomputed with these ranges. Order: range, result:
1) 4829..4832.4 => 2.61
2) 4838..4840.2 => 2.78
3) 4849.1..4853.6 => 2.54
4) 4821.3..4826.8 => 2.69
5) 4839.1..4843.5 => 2.62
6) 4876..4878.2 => 2.47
